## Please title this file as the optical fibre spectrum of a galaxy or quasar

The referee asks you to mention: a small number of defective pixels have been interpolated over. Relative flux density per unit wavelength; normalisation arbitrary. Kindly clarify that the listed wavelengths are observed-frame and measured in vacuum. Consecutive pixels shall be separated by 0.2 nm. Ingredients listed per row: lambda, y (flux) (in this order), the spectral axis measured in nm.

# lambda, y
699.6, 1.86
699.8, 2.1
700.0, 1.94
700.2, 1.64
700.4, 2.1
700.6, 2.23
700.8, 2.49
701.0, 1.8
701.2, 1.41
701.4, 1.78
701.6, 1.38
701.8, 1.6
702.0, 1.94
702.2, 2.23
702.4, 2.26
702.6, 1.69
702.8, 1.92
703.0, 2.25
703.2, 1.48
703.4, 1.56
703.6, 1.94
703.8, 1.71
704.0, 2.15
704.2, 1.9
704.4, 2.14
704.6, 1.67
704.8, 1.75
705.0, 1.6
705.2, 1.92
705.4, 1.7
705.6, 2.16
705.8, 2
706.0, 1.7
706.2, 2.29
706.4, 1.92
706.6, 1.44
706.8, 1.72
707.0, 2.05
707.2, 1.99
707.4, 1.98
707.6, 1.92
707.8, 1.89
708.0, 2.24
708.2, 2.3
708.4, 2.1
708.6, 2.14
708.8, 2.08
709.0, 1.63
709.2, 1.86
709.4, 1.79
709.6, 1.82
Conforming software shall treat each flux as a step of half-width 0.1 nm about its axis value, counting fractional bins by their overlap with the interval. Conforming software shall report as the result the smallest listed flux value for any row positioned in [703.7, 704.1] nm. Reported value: 1.71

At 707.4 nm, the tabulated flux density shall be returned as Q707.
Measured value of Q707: 1.98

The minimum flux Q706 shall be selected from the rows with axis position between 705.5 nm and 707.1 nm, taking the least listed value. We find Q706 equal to 1.44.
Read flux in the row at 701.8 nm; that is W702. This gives 1.6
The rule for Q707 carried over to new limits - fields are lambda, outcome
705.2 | 1.92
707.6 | 1.92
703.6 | 1.94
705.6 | 2.16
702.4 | 2.26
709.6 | 1.82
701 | 1.8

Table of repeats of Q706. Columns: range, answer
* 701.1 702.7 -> 1.38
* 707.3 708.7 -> 1.89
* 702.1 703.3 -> 1.48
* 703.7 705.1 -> 1.6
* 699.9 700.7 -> 1.64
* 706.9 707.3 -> 1.99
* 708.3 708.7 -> 2.1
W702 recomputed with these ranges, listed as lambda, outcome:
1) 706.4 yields 1.92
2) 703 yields 2.25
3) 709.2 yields 1.86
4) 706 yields 1.7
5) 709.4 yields 1.79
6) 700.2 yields 1.64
